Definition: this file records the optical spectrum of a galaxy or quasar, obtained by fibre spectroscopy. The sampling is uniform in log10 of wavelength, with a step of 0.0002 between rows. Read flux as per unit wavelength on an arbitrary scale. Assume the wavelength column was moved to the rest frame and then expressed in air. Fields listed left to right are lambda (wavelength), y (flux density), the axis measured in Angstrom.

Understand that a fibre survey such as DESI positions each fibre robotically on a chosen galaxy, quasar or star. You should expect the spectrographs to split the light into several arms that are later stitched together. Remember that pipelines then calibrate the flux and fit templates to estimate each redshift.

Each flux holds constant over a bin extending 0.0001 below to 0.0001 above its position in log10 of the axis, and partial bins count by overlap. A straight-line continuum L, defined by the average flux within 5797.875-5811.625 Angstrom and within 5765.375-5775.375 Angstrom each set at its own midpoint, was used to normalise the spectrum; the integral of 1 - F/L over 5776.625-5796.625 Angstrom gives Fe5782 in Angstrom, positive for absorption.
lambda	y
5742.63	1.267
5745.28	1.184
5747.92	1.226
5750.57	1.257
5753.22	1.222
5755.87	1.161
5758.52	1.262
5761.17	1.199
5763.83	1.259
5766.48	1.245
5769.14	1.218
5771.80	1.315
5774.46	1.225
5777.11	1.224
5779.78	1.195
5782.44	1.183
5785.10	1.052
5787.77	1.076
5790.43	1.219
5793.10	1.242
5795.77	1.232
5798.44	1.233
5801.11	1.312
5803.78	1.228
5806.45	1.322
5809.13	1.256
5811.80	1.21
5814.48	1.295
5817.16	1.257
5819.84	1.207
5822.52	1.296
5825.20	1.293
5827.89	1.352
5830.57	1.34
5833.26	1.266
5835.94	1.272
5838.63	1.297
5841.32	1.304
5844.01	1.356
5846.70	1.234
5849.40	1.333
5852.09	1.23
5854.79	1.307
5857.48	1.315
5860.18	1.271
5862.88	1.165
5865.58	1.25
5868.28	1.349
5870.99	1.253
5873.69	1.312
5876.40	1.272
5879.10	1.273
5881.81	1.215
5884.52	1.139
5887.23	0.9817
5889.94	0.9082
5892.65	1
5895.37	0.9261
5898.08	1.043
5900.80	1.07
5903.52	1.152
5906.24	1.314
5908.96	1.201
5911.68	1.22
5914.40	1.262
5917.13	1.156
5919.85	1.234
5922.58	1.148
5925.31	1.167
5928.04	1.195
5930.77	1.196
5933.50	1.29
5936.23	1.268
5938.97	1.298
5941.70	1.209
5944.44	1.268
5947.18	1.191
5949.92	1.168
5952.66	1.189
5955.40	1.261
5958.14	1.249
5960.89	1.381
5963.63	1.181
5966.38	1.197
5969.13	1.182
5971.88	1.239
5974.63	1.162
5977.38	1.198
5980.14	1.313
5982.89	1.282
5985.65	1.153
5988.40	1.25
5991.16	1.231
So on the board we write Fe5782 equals 1.3 Angstrom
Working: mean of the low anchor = 1.25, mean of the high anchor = 1.27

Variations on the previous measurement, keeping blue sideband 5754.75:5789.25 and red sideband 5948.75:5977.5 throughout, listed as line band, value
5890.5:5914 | 1.9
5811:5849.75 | -2.6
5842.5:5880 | -2.2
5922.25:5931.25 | 0.3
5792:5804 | -0.5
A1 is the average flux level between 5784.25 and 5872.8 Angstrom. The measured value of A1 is 1.26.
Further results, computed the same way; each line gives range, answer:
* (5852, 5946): 1.2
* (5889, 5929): 1.13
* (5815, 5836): 1.29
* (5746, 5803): 1.22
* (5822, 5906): 1.22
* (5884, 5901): 0.999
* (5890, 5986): 1.2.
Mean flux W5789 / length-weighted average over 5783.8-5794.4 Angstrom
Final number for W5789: 1.15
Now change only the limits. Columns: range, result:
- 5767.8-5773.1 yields 1.26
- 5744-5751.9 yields 1.22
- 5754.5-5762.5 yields 1.21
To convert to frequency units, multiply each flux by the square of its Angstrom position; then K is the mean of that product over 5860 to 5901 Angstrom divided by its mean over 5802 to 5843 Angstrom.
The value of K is 0.92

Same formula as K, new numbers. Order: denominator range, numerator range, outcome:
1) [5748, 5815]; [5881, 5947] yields 0.99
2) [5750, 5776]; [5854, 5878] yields 1.07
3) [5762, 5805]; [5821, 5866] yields 1.08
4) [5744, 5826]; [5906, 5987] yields 1.05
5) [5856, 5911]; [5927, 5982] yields 1.08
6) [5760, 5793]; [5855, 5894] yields 1.03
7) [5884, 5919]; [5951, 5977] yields 1.13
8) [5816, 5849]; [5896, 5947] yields 0.96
